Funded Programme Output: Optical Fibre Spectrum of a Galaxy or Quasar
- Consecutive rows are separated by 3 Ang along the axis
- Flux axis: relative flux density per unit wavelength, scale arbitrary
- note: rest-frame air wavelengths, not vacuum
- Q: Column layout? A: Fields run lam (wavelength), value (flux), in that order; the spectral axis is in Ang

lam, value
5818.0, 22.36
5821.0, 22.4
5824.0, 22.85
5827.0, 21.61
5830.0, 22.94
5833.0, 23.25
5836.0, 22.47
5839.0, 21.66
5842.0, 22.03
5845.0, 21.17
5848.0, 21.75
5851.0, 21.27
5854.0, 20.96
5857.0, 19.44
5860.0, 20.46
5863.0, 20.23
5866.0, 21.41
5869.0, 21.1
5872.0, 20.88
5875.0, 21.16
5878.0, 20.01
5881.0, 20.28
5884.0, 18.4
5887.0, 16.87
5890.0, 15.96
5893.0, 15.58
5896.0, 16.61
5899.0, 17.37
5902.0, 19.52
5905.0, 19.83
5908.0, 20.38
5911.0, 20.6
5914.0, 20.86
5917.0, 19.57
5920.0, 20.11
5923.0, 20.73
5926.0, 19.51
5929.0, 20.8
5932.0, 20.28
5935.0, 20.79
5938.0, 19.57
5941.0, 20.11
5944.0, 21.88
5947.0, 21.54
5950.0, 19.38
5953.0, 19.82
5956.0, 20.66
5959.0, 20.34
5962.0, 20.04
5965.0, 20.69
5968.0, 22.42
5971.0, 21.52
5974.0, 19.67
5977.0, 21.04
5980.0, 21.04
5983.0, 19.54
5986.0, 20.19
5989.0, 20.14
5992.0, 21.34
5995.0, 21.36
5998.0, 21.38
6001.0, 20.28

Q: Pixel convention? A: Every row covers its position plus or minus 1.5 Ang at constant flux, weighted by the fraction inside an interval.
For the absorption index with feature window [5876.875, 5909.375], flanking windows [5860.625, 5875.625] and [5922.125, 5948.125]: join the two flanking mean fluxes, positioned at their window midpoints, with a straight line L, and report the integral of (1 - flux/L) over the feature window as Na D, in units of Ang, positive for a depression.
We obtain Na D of 4.0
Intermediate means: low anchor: 20.9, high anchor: 20.6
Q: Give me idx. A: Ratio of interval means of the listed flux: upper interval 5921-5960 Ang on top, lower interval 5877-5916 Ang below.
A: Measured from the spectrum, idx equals 1.1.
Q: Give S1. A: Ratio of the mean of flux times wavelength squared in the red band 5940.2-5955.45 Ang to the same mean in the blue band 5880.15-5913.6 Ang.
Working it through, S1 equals 1.14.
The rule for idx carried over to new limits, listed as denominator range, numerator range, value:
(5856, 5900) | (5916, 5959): 1.07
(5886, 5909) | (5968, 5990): 1.16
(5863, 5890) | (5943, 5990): 1.04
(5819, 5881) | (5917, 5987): 0.96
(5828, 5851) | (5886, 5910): 0.81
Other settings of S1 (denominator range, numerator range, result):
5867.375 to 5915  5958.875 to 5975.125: 1.12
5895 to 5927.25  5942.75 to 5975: 1.07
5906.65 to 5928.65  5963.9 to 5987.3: 1.04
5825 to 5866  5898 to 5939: 0.96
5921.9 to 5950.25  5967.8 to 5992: 1.02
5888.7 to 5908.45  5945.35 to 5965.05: 1.17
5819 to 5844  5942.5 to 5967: 0.96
